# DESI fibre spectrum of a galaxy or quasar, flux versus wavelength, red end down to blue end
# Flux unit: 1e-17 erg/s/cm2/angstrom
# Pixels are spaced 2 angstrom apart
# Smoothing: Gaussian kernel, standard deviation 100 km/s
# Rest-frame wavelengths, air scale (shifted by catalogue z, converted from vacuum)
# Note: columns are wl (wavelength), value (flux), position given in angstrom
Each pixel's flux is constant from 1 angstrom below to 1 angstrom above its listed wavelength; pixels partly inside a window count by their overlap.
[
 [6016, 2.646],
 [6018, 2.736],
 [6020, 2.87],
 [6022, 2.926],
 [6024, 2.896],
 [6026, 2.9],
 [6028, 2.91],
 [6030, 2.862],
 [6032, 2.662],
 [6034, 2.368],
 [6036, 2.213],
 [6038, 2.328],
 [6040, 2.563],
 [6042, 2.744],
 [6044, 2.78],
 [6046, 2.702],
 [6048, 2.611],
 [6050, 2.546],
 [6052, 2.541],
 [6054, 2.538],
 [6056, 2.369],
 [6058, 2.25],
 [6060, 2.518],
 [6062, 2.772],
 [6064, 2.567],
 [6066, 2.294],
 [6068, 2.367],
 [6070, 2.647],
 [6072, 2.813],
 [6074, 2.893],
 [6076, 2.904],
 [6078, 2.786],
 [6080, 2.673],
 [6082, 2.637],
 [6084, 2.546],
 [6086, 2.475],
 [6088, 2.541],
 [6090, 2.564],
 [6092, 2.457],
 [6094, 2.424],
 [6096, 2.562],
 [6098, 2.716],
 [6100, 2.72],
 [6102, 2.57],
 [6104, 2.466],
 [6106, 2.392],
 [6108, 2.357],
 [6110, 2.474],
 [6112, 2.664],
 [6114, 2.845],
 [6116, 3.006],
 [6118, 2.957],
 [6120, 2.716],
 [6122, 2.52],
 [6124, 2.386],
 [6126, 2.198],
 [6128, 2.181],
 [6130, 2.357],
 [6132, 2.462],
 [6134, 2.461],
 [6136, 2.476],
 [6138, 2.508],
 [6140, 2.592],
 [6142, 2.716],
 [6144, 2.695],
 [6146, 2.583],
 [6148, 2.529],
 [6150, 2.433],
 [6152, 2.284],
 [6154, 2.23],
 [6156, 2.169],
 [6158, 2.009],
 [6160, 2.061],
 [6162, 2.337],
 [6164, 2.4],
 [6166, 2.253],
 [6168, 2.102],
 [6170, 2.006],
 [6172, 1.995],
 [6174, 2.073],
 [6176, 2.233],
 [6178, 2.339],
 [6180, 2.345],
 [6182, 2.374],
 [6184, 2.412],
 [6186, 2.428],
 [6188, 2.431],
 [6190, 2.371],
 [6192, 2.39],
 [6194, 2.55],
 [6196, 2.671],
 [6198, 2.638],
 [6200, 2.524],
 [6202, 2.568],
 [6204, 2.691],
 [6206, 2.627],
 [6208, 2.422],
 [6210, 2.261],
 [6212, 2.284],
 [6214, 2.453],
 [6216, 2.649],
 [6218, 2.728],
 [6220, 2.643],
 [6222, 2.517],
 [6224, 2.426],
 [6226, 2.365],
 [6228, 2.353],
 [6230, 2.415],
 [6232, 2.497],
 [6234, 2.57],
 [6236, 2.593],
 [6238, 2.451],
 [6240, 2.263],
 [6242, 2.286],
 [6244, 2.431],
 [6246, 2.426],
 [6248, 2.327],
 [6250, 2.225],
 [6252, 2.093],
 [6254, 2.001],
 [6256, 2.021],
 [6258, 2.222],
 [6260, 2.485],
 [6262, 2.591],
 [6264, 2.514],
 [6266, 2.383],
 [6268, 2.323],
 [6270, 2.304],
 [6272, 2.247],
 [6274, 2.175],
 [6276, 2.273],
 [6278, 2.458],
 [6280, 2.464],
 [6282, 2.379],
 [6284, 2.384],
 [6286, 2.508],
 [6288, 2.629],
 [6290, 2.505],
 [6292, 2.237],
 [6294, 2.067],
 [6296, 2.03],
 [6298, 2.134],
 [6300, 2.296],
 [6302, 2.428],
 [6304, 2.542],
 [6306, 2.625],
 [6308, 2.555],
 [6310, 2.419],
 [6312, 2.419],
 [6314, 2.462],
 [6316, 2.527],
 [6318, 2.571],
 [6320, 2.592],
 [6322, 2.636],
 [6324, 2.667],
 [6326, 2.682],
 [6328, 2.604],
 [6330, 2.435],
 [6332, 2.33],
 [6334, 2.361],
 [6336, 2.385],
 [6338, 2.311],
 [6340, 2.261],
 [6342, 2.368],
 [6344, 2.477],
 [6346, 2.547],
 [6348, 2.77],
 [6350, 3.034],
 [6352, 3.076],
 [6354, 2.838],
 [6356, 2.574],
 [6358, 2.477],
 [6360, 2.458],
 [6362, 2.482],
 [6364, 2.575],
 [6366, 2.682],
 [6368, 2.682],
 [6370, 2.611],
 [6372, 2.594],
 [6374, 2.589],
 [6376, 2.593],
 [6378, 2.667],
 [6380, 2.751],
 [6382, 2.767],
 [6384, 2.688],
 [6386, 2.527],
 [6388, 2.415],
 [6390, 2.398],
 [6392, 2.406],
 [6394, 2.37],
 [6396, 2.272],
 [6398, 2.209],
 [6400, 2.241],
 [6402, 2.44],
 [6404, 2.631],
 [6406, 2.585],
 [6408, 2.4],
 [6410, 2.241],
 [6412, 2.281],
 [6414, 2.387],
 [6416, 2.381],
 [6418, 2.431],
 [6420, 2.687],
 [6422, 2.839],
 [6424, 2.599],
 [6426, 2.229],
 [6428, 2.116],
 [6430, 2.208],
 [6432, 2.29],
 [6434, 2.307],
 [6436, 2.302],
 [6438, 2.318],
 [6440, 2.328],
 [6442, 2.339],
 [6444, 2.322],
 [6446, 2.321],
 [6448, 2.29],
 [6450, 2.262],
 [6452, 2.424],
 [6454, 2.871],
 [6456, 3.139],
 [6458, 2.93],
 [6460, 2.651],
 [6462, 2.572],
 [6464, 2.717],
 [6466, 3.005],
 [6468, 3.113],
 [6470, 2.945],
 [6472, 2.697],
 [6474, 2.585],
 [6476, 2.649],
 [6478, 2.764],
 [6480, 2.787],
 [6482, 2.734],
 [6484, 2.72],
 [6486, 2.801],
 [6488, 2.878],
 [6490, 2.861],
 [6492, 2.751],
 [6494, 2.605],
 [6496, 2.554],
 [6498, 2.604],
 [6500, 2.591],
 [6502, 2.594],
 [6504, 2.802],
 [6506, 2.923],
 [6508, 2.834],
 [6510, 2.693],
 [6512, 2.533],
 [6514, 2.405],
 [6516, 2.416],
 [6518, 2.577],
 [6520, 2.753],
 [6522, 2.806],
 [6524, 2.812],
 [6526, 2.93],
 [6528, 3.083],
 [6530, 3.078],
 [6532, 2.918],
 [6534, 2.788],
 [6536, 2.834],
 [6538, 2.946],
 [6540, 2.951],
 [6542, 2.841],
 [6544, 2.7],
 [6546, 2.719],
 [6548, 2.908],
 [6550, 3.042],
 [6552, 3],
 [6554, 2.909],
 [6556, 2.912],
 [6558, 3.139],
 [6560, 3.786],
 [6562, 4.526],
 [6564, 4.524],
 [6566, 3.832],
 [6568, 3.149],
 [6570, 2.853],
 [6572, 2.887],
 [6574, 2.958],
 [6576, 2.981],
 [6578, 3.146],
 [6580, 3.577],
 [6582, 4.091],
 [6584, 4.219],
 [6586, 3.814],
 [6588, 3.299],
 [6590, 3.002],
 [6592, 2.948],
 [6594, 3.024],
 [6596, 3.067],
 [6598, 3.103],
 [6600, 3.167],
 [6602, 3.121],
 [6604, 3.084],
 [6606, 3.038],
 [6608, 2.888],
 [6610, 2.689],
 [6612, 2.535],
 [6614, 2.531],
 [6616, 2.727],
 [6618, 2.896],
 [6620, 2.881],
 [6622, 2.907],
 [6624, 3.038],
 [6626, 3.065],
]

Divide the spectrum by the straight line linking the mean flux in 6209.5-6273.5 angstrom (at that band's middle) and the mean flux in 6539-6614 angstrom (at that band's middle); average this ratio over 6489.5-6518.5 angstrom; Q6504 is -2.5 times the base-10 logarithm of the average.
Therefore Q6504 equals 0.142 mag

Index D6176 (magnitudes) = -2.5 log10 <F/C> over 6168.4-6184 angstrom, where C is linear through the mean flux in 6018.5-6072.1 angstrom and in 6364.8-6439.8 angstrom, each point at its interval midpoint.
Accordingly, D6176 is 0.16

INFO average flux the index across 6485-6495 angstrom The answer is 2.78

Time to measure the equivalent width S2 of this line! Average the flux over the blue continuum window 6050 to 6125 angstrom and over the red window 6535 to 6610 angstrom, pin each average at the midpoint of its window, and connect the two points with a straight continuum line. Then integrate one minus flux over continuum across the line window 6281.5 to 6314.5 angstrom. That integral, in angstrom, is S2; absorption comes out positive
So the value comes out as 5.4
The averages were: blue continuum 2.59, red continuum 3.21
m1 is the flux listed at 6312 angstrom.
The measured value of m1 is 2.419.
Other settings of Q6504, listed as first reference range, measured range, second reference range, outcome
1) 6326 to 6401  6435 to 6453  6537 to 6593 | 0.215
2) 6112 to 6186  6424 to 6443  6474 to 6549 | 0.172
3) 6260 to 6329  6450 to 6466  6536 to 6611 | 0.055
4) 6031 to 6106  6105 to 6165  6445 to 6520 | 0.052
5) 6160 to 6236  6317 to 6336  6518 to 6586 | 0.064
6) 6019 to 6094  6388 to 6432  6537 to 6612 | 0.251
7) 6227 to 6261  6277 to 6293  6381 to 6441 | -0.042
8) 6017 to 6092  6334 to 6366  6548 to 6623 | 0.146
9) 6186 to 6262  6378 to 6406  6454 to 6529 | 0.064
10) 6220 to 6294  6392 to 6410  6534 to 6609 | 0.156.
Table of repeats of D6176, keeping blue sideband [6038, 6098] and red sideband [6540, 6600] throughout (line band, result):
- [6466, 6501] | 0.15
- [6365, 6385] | 0.13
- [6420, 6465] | 0.24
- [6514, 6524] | 0.21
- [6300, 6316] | 0.17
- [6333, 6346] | 0.24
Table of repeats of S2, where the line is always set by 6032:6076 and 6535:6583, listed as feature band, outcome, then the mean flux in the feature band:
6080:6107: 0.6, 2.55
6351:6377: 2.9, 2.63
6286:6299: 2.6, 2.29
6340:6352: 1.2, 2.64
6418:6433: 3.0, 2.42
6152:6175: 4.6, 2.15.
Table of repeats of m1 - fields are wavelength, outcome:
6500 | 2.591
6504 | 2.802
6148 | 2.529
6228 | 2.353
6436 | 2.302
